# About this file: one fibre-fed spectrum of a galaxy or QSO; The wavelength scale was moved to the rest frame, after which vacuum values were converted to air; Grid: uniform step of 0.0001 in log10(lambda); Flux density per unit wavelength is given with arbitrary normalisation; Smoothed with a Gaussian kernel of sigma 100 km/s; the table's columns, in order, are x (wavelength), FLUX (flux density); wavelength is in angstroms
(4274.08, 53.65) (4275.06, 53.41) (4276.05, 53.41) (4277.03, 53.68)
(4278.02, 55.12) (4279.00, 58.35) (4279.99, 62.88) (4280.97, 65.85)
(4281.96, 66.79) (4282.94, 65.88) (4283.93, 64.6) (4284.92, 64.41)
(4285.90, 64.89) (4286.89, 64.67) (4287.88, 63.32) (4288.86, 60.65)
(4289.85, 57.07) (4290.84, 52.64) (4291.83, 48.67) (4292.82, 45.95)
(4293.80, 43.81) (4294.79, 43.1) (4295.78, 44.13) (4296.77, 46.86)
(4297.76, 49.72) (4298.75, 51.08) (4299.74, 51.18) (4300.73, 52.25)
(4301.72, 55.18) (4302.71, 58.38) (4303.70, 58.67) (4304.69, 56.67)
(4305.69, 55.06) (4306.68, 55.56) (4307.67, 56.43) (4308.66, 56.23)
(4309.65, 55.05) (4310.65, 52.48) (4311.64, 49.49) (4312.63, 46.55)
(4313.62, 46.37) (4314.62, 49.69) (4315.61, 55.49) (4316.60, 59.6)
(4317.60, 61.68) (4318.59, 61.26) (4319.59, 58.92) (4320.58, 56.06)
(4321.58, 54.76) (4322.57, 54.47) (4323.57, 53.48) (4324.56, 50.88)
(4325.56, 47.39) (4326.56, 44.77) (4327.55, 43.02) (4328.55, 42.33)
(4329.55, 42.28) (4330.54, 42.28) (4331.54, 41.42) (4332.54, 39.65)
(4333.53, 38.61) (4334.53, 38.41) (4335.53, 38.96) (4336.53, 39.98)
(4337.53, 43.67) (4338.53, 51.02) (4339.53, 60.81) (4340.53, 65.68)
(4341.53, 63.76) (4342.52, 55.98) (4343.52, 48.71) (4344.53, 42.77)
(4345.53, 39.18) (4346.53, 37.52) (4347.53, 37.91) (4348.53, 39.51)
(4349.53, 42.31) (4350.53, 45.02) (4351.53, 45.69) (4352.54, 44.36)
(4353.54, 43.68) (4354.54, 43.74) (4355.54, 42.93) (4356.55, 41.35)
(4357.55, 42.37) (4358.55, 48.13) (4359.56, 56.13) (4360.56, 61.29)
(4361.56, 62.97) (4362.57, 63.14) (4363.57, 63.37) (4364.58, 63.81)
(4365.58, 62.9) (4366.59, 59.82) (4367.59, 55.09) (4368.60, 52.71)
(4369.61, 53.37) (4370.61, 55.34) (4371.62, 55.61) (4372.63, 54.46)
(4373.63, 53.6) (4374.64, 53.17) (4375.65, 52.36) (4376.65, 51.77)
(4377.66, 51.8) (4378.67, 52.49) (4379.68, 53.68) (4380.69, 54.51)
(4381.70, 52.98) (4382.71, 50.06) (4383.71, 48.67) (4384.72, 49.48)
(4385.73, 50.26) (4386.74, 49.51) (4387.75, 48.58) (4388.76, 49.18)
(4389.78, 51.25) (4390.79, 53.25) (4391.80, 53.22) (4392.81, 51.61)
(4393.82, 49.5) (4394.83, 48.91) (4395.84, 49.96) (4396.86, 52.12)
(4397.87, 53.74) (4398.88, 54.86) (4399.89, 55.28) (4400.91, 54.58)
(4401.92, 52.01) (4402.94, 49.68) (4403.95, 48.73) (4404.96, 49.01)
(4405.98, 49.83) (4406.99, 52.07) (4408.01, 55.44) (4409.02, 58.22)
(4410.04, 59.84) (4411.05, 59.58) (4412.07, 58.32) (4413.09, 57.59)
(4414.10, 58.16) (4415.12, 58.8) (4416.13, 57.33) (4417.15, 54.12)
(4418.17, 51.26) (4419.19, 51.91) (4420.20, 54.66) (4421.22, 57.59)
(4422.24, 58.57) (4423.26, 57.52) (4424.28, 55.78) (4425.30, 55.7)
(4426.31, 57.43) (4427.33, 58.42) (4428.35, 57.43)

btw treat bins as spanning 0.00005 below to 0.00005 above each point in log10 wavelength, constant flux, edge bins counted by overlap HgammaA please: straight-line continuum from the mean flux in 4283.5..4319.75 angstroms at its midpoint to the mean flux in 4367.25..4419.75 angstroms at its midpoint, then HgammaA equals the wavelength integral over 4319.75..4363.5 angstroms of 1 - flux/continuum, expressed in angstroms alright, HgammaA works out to 5.04 angstroms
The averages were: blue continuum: 54.5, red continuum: 53.1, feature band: 47.7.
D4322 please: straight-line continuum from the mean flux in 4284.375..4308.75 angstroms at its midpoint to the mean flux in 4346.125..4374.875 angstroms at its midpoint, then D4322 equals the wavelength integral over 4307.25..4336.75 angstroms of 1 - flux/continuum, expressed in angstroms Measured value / 2.1 angstroms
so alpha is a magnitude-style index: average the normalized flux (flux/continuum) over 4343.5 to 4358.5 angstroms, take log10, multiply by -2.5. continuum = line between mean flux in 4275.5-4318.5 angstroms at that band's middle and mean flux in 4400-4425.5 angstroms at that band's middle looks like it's 0.29 mag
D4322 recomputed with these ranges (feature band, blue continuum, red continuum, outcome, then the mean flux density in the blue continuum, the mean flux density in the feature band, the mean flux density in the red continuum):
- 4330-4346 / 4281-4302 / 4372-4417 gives 2.2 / 55.3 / 46.9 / 53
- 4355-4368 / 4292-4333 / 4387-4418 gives -0.8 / 51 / 55.6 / 53.4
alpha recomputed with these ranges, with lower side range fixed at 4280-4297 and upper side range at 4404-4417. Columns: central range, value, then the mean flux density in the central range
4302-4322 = 0.03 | 55.2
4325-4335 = 0.32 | 42.1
